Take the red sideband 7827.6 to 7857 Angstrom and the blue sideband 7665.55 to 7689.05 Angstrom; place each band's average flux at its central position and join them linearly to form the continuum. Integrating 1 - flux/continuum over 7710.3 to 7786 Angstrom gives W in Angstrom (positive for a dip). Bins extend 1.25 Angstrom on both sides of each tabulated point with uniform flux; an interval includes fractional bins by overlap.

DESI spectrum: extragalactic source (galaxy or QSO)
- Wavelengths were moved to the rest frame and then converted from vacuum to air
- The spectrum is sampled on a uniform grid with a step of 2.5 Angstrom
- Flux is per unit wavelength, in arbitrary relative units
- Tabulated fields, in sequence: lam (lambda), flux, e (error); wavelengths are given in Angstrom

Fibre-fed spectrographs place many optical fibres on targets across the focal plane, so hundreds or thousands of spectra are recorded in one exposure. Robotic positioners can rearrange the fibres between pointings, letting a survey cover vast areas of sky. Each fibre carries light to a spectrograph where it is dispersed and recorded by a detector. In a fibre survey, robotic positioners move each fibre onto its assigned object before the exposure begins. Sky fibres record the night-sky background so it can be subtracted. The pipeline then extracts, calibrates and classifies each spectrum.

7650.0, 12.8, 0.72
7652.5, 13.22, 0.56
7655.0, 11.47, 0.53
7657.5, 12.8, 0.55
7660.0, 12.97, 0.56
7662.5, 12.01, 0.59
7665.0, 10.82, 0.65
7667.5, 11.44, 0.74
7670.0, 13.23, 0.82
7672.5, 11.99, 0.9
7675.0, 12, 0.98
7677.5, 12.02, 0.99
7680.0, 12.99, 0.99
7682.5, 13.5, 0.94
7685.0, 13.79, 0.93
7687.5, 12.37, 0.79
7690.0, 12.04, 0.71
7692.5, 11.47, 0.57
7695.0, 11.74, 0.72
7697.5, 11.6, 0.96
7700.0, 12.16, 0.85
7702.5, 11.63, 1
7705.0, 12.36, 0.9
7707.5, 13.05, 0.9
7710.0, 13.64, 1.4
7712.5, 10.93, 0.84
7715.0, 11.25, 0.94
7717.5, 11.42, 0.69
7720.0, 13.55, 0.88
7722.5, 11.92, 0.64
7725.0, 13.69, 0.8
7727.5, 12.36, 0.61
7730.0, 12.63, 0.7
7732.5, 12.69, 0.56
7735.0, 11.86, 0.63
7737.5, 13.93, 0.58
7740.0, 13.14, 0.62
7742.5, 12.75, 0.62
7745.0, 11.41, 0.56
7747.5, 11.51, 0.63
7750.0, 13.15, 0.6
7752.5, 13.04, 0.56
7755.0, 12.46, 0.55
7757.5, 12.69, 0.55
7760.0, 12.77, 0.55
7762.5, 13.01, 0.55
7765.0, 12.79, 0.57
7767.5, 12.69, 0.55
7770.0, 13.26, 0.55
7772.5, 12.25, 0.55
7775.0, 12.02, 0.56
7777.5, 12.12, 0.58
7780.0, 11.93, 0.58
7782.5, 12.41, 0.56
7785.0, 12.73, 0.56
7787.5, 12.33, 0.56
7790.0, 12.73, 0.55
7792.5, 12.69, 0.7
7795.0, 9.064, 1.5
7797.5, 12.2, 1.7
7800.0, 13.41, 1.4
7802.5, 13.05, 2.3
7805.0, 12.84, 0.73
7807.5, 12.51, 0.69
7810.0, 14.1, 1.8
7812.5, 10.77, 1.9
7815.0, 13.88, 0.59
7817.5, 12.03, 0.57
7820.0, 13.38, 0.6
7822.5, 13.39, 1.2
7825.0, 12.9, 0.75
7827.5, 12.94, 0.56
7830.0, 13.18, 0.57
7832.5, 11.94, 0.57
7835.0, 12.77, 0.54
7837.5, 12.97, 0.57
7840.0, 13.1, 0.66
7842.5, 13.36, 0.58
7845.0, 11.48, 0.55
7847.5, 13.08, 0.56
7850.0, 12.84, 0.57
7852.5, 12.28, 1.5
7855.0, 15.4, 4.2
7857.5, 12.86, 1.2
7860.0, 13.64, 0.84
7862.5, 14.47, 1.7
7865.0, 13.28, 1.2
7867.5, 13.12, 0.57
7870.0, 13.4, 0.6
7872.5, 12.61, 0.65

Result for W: 1.3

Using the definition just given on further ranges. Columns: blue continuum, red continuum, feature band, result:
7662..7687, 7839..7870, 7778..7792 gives 0.5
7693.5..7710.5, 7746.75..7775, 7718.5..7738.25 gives -0.5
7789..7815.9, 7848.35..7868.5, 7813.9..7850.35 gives 0.3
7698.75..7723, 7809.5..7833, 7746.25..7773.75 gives -0.5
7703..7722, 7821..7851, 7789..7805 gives 0.5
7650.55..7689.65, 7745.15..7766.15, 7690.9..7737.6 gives 1.0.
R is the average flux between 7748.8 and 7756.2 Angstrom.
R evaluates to 12.9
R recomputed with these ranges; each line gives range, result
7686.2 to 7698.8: 11.9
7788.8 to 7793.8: 12.7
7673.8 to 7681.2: 12.3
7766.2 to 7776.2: 12.6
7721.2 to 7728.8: 12.7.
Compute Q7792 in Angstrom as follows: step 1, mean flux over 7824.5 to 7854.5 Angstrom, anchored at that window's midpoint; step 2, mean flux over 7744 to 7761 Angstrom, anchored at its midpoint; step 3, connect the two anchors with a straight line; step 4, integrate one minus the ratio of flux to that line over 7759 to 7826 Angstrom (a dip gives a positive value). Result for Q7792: 0.2 Angstrom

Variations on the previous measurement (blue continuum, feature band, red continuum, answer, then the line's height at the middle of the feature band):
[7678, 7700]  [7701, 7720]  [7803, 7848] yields 0.50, 12.5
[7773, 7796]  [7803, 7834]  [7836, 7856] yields -0.59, 12.6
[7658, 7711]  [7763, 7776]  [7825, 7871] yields 0.10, 12.7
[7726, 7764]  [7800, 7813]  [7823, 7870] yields 0.08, 12.9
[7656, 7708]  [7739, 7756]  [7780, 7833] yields -0.07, 12.4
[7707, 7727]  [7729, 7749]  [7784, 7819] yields -0.13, 12.4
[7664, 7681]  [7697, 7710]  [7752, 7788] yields -0.11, 12.2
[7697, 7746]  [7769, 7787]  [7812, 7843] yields 0.39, 12.6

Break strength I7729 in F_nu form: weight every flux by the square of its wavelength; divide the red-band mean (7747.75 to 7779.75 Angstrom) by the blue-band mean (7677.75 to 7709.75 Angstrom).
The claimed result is 1.04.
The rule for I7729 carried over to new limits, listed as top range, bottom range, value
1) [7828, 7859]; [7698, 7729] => 1.09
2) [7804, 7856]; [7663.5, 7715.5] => 1.10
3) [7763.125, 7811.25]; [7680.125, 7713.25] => 1.03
